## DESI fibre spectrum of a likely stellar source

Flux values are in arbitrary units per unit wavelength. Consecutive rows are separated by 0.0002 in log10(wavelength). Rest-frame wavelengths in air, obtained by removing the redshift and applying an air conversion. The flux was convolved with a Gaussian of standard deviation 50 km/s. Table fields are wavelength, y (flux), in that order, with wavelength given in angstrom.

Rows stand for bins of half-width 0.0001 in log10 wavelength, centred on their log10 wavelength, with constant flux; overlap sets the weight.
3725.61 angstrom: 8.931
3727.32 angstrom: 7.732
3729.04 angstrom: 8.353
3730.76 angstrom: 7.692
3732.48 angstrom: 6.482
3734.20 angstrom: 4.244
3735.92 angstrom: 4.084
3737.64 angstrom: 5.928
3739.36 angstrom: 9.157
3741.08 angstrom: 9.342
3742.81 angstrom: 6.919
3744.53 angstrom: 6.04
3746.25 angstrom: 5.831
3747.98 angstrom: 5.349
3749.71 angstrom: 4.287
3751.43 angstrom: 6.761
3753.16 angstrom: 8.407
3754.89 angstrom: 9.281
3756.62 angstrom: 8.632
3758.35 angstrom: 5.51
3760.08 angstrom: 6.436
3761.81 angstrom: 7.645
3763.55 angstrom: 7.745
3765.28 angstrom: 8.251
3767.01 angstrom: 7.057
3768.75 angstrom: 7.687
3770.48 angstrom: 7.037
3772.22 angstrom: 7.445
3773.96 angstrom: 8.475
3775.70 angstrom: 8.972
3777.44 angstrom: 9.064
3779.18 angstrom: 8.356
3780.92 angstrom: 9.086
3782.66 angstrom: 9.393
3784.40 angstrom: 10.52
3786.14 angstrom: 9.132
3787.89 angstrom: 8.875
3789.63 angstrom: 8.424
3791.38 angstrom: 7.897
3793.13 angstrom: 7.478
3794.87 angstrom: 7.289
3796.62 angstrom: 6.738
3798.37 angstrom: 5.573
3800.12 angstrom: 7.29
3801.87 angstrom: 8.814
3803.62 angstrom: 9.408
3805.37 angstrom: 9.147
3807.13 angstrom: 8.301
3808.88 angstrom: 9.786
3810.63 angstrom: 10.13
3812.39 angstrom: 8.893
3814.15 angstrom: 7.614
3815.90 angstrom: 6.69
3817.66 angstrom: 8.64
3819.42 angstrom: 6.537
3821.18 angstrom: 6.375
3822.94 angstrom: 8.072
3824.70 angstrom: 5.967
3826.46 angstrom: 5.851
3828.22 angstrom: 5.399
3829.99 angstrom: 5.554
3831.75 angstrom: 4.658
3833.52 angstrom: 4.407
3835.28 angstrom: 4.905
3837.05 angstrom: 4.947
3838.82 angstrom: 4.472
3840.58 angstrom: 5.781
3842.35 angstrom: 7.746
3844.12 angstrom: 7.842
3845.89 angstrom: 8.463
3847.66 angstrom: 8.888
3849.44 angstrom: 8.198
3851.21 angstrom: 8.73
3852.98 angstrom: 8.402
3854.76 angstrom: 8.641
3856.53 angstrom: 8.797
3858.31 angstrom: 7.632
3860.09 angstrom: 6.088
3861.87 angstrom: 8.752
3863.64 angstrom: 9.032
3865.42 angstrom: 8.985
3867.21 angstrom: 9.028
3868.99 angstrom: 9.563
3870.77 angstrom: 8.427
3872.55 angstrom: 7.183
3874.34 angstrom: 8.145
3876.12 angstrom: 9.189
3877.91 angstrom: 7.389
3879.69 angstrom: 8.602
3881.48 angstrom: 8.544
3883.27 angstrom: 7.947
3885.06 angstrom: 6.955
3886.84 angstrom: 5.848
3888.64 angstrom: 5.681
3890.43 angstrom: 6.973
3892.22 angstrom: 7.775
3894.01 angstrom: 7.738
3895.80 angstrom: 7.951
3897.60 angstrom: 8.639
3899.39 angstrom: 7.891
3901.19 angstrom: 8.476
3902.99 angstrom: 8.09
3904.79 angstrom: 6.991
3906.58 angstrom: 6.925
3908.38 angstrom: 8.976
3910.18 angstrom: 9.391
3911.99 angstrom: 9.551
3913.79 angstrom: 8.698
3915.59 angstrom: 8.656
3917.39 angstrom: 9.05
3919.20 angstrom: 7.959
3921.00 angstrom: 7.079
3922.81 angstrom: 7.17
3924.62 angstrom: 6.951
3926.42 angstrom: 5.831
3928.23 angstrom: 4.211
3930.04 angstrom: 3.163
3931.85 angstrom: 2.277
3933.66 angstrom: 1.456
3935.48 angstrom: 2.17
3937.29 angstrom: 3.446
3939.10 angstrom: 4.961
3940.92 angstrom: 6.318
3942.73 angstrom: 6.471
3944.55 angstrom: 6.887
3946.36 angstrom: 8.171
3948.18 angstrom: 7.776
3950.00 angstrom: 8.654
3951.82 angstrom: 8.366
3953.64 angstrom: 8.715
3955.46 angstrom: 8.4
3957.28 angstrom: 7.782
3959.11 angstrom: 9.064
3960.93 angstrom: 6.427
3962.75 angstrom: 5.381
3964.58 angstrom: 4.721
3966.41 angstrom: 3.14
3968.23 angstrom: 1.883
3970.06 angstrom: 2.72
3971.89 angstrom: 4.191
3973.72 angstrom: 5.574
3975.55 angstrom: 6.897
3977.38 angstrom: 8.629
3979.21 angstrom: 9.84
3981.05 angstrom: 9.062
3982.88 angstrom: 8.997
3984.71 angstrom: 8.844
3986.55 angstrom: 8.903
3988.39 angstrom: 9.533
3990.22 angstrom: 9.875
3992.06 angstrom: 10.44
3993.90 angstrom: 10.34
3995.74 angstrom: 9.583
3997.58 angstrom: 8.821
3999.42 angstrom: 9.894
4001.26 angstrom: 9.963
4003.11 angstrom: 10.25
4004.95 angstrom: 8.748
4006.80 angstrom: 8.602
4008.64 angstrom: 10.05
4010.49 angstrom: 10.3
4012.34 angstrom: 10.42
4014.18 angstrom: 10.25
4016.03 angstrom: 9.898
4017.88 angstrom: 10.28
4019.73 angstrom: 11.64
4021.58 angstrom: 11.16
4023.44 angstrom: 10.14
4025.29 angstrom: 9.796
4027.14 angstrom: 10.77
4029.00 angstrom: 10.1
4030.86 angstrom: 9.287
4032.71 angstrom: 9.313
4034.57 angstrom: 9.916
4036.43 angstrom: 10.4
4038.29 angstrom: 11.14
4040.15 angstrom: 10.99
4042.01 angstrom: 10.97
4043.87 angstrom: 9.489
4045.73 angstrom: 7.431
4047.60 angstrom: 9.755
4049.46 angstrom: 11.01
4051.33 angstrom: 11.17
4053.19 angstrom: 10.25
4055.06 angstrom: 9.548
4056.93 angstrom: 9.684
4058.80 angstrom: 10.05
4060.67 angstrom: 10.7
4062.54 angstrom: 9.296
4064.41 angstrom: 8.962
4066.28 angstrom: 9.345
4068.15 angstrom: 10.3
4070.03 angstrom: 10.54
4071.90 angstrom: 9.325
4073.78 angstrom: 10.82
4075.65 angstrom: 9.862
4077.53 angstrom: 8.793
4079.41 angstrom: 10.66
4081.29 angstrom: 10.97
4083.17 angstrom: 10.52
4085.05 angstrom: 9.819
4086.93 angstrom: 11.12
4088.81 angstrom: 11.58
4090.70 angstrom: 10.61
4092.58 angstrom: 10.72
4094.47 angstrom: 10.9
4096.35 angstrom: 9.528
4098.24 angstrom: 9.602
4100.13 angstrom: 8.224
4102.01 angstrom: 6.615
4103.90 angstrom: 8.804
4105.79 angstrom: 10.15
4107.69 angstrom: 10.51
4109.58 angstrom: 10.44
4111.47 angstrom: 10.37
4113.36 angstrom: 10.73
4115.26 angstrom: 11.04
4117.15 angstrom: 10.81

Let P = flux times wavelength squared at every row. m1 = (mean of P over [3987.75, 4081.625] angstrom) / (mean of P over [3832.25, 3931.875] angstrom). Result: 1.4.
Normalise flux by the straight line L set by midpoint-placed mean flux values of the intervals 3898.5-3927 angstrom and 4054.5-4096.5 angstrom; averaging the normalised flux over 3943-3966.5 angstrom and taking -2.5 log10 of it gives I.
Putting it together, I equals 0.17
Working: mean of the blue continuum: 8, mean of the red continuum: 10.2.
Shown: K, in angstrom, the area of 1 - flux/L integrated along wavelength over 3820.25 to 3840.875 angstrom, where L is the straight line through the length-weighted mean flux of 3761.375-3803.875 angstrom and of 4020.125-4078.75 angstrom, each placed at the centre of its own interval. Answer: 7.2 angstrom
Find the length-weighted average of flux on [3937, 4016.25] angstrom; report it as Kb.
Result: 7.92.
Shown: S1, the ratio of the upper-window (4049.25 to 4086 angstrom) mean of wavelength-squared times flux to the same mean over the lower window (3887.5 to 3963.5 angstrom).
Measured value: 1.6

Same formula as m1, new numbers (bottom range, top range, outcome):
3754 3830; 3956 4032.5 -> 1.21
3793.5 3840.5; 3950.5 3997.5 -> 1.17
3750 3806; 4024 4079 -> 1.43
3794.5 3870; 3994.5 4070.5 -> 1.48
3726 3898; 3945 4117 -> 1.38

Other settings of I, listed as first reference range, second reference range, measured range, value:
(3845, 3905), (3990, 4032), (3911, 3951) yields 0.38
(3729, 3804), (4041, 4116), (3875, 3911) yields 0.10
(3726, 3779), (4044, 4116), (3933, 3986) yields 0.36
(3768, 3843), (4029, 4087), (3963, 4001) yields 0.22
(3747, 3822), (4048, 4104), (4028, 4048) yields -0.02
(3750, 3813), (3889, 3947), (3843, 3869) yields -0.14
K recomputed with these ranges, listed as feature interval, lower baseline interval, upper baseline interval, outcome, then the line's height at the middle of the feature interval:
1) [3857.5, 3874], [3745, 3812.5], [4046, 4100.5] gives 0.55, 8.58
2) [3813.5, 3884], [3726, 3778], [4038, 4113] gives 5.71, 8.04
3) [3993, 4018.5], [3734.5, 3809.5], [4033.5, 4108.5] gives -0.83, 9.5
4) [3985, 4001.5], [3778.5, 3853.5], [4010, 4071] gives -0.13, 9.58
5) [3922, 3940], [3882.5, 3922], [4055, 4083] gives 8.91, 8.23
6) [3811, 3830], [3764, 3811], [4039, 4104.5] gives 3.34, 8.52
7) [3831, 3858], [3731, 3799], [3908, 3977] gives -0.39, 6.93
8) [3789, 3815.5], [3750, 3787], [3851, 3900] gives -0.33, 8.06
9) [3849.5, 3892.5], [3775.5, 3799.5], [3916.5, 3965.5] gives -4.89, 7.19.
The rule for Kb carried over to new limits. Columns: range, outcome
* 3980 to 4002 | 9.52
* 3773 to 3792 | 8.93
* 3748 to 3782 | 7.65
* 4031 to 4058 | 10.1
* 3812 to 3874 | 7.29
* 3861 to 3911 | 8.04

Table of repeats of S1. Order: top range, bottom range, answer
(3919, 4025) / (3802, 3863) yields 1.11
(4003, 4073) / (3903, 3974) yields 1.67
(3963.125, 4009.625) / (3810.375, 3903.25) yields 1.14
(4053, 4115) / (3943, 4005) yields 1.35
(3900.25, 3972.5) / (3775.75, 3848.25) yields 0.91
